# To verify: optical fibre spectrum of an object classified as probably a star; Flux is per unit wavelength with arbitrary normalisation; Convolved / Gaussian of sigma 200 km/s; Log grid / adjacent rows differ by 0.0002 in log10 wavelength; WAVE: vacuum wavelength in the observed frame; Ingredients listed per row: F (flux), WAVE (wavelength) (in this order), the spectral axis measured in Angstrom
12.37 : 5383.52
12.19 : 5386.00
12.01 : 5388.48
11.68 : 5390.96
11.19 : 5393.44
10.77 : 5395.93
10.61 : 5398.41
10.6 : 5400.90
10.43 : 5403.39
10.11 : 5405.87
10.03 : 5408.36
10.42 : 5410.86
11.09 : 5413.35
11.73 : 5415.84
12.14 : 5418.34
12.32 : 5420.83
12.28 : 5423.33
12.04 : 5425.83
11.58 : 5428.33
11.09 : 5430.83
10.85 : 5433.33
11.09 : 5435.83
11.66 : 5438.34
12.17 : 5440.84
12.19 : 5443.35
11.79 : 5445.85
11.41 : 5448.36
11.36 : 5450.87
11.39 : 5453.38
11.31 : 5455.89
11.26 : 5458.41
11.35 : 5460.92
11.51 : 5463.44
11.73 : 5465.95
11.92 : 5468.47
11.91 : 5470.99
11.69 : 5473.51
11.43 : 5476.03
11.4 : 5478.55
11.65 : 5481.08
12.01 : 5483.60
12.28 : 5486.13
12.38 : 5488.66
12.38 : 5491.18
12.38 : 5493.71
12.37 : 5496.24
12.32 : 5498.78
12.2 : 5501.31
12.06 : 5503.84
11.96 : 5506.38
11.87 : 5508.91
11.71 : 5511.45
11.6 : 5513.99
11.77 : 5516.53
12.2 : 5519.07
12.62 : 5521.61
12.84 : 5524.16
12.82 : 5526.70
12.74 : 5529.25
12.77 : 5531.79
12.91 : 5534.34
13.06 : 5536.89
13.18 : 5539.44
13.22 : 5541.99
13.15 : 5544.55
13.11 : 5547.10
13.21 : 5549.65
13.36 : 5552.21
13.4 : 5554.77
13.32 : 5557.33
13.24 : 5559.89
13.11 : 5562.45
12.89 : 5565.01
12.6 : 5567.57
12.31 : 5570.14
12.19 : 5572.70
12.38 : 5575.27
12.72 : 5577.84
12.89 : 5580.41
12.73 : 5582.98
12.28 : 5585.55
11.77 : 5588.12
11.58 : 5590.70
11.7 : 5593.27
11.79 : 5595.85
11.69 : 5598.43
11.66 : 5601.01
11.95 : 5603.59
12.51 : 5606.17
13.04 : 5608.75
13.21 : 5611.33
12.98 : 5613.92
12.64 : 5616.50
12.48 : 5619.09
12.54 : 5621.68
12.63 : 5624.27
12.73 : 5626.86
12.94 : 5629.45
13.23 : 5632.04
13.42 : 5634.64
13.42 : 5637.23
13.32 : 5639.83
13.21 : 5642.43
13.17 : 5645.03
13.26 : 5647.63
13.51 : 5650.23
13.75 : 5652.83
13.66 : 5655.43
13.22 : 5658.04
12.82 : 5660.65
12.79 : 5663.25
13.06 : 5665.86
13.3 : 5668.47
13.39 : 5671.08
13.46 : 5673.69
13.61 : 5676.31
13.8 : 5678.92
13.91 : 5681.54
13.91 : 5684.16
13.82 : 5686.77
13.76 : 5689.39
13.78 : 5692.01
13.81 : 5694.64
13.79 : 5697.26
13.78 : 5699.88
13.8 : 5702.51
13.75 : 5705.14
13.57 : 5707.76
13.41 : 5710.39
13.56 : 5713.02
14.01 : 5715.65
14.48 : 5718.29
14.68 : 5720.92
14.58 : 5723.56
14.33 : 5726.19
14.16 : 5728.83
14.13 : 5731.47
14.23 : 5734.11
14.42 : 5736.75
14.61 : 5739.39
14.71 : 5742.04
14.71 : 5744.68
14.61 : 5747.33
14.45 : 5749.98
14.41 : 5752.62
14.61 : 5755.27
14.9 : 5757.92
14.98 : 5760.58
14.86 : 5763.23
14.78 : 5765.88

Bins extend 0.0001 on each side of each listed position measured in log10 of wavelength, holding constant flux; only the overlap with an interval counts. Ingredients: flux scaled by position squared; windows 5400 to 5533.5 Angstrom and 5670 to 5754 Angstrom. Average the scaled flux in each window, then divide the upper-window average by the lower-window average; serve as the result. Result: 1.3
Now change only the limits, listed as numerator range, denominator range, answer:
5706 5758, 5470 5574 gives 1.24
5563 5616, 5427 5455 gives 1.13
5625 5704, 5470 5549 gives 1.15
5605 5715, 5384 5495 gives 1.25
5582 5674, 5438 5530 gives 1.13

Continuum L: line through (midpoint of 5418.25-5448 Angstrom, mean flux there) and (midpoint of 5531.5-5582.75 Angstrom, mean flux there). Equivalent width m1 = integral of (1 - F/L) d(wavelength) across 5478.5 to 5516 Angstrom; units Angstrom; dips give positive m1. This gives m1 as 0.95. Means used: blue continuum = 11.7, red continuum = 12.9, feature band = 12.1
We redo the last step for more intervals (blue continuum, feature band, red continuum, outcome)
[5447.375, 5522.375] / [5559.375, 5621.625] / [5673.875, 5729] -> 2.1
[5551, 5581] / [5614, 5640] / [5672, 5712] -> 0.7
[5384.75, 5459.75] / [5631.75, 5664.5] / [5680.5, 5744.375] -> 0.4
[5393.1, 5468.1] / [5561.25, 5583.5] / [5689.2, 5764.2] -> 0.1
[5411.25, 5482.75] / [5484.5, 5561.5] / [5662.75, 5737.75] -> -2.1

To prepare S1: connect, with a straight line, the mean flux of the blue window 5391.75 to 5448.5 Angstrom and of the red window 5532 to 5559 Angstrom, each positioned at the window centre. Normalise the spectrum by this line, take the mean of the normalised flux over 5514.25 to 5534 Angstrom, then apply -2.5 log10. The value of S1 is 0.03 mag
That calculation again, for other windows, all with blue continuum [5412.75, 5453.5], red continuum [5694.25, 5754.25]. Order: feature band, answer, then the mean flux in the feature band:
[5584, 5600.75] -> 0.11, 11.8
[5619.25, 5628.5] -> 0.06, 12.6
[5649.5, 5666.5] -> 0.03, 13.3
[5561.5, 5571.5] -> 0.01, 12.7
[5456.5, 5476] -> 0.03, 11.6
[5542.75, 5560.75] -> -0.05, 13.3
